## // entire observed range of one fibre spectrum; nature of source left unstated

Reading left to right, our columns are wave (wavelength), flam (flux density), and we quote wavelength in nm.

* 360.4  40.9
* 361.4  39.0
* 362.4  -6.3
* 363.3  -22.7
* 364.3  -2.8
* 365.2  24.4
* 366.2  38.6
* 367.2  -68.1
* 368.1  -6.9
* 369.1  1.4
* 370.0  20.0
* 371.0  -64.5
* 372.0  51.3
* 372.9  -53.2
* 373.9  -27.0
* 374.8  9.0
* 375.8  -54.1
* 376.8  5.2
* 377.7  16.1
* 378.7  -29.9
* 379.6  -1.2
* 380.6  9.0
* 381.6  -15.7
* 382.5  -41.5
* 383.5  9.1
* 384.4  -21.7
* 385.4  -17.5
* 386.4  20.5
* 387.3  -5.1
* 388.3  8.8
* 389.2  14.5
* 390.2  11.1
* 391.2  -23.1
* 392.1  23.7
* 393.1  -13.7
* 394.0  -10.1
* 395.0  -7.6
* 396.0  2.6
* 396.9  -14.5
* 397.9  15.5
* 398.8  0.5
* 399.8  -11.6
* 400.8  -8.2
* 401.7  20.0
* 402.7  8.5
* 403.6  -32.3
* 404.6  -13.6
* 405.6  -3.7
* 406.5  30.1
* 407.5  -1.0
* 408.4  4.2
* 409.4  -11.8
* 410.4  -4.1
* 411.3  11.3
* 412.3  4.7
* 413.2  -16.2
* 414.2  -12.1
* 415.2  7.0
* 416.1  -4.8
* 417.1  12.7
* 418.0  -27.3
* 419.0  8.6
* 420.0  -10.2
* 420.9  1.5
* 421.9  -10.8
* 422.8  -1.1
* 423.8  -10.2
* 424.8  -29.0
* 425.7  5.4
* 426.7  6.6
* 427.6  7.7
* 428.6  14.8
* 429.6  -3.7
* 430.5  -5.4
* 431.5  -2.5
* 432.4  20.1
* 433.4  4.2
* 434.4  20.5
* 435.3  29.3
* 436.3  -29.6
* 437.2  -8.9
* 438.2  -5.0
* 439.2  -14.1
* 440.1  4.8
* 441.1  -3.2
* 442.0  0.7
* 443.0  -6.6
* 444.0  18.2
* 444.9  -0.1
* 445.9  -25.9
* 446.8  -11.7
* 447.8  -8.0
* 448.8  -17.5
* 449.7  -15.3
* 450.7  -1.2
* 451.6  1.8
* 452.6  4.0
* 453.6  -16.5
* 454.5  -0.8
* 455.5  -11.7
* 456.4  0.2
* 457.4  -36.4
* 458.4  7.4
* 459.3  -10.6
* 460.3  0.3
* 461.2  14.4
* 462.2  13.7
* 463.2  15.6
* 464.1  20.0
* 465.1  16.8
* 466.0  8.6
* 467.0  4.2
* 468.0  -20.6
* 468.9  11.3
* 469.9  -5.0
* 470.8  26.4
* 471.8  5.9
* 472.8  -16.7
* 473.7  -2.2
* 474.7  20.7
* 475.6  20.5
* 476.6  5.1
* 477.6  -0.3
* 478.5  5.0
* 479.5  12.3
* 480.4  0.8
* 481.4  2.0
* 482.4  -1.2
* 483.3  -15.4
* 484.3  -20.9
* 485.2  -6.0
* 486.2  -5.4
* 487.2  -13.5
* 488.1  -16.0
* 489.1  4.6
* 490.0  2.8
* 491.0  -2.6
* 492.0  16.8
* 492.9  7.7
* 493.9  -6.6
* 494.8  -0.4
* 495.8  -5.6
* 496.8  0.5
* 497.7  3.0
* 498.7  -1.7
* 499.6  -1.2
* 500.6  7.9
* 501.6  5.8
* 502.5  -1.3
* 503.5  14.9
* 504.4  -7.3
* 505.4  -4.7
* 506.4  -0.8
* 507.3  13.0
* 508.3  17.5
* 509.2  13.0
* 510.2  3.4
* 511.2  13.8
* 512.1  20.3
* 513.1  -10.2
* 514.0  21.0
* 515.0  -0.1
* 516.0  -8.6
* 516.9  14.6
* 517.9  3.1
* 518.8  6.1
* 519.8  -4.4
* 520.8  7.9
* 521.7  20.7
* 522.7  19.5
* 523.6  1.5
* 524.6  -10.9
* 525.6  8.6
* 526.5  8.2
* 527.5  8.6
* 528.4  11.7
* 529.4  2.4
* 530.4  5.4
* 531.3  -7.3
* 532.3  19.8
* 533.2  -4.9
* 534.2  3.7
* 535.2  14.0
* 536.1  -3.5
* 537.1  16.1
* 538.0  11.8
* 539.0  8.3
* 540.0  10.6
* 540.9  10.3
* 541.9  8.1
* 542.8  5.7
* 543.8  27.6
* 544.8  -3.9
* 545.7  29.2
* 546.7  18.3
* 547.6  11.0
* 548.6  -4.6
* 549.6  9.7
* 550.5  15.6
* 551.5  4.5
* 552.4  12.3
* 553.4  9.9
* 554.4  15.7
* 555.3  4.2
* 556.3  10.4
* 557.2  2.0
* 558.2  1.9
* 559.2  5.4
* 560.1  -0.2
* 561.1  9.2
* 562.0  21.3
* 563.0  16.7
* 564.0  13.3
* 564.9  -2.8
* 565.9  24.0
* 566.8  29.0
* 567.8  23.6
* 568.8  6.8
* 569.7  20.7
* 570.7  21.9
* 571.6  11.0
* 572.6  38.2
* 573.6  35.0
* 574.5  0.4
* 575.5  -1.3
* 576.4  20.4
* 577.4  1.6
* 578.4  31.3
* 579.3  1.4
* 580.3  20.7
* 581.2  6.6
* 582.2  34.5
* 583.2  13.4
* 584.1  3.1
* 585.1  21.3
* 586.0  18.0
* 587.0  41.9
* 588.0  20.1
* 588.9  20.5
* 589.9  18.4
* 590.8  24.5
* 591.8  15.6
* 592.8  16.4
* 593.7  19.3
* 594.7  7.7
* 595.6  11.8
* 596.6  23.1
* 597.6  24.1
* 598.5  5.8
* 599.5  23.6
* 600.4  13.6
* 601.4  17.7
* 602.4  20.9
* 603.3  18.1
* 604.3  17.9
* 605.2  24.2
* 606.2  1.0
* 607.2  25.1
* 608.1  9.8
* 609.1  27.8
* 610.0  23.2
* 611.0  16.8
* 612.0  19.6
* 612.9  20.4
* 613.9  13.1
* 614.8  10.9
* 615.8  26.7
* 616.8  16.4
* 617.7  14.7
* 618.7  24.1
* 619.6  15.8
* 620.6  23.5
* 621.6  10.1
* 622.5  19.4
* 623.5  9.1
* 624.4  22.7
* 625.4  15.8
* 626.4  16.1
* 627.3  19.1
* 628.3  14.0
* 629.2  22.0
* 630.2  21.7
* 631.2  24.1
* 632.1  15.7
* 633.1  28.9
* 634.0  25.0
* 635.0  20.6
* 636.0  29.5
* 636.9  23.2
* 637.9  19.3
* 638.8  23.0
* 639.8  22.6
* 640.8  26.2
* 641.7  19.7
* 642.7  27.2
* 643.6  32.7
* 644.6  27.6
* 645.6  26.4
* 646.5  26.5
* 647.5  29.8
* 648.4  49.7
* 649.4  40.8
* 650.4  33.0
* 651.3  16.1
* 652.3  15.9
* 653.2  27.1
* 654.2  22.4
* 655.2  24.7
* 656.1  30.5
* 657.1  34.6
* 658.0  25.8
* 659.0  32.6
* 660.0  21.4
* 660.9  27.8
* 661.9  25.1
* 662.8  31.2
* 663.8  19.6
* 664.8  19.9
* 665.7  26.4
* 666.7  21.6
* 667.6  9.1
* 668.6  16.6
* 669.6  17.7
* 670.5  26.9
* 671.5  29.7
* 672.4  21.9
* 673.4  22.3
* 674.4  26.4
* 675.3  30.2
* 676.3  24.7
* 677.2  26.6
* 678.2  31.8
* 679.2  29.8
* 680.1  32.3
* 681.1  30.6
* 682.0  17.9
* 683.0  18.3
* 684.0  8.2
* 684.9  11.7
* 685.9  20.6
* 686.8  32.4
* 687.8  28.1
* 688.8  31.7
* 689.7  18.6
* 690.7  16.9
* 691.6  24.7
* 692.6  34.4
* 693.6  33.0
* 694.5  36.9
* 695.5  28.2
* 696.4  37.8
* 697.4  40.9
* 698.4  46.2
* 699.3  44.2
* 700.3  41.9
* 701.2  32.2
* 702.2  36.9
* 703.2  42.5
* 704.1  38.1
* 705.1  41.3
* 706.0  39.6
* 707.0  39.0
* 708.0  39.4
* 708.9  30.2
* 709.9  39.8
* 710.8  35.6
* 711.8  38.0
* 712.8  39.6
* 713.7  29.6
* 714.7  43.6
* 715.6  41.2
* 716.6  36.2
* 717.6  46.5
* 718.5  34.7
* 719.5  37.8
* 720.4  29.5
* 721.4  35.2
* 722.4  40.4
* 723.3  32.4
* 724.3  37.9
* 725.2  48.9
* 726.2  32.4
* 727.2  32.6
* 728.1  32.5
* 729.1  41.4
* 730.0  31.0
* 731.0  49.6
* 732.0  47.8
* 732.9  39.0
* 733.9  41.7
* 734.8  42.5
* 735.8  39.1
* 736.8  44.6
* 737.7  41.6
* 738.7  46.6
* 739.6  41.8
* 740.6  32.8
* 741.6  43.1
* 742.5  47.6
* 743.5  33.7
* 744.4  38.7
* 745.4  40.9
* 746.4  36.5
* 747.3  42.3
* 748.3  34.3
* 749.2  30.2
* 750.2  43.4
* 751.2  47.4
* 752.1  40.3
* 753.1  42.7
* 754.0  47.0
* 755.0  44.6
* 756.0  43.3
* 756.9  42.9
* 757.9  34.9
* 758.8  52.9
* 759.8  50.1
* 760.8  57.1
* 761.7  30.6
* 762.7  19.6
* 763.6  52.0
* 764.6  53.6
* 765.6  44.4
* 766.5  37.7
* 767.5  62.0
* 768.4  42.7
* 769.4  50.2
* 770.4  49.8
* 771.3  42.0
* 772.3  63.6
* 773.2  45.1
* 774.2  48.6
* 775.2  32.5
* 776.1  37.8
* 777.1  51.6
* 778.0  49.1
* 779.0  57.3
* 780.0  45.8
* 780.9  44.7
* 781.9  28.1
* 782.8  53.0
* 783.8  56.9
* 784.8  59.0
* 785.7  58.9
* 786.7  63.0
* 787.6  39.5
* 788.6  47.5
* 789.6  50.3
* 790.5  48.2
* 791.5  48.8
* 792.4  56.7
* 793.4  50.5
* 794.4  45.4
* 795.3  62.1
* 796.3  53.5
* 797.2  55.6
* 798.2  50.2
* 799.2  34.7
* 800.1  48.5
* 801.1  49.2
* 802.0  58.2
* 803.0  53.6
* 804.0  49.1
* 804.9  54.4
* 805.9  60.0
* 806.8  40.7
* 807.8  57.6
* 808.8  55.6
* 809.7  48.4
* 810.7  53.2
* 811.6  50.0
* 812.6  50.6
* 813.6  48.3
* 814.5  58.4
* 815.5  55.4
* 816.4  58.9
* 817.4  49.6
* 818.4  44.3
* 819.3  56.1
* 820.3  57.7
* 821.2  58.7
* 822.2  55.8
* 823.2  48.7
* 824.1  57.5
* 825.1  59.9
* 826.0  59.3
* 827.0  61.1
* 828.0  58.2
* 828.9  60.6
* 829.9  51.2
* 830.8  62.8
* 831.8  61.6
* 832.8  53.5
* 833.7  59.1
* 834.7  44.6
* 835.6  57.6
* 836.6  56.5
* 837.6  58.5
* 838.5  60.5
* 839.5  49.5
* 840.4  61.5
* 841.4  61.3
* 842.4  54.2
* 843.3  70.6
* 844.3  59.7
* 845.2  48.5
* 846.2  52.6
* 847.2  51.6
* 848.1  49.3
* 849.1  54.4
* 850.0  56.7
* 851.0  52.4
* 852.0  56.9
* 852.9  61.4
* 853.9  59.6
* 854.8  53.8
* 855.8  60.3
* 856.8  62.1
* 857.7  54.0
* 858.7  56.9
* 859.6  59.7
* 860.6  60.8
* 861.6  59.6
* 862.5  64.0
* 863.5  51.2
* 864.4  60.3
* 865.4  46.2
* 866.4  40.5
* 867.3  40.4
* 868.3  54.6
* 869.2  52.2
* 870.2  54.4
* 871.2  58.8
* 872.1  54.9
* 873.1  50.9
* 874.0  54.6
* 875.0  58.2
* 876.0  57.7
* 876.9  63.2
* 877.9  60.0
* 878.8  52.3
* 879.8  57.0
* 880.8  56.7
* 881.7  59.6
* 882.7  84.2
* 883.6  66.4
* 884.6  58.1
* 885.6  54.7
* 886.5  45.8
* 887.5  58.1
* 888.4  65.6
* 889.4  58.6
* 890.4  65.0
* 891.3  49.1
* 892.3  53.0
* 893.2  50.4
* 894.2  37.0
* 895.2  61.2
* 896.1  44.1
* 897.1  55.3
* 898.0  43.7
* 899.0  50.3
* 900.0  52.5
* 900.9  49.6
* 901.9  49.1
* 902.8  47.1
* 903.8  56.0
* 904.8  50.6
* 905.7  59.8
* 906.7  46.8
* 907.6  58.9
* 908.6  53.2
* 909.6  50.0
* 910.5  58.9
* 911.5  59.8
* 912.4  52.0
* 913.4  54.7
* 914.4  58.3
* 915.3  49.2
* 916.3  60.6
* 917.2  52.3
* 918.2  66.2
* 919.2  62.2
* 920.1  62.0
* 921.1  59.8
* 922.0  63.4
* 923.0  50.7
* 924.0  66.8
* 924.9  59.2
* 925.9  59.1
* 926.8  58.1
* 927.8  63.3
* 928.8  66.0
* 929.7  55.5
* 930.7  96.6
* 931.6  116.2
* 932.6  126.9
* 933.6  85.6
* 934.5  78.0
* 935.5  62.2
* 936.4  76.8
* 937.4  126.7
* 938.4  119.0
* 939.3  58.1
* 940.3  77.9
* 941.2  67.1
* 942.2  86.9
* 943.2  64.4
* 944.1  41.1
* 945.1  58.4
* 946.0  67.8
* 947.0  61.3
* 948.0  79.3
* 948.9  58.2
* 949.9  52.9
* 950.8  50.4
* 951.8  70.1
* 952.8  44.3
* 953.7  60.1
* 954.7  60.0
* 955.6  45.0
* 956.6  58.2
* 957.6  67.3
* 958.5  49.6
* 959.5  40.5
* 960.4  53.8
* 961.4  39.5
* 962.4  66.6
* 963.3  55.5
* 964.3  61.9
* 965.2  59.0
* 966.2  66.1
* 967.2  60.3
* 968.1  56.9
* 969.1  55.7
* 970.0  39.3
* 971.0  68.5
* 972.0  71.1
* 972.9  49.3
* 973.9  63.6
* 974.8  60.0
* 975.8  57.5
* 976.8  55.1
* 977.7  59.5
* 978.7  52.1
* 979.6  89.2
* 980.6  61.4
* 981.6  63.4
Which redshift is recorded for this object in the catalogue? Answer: 0.74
